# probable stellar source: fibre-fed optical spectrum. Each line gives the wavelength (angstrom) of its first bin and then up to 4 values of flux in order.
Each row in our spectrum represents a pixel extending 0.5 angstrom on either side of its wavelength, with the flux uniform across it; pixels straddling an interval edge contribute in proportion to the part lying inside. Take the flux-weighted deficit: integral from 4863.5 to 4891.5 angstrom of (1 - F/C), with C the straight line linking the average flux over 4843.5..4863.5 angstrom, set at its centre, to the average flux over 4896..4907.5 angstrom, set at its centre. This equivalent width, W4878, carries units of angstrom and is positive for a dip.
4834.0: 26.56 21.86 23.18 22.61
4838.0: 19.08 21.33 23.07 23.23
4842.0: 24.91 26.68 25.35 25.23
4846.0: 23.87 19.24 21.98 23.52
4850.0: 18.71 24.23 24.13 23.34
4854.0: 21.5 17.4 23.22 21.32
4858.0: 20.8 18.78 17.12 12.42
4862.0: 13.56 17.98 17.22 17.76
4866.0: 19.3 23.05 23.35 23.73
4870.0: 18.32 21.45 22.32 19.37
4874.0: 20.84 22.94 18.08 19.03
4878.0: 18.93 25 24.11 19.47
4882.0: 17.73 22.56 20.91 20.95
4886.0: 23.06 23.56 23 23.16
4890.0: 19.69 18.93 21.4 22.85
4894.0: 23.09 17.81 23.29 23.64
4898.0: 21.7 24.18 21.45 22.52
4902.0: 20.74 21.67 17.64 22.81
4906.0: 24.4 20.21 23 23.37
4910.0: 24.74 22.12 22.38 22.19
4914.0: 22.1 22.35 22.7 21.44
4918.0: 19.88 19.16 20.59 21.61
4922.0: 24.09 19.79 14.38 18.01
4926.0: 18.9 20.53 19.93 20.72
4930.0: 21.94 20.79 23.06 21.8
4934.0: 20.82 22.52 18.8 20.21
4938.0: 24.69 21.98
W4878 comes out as 0.4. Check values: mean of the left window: 20.7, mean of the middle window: 21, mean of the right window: 22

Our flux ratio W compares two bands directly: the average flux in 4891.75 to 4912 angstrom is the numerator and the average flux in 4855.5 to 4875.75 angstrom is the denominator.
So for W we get 1.12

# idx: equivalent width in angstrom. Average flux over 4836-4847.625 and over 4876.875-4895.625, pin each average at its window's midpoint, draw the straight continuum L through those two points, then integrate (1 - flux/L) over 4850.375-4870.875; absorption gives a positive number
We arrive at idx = 2.2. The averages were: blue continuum 23.1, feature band 19.9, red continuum 21.4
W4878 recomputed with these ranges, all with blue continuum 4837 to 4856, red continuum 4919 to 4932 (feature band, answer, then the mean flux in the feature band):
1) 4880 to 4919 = -1.5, 21.8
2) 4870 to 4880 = 0.4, 20.9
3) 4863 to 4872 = 0.6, 20.5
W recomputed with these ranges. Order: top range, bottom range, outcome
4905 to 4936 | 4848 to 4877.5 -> 1.05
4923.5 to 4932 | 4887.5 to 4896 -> 0.92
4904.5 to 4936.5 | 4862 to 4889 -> 1.02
